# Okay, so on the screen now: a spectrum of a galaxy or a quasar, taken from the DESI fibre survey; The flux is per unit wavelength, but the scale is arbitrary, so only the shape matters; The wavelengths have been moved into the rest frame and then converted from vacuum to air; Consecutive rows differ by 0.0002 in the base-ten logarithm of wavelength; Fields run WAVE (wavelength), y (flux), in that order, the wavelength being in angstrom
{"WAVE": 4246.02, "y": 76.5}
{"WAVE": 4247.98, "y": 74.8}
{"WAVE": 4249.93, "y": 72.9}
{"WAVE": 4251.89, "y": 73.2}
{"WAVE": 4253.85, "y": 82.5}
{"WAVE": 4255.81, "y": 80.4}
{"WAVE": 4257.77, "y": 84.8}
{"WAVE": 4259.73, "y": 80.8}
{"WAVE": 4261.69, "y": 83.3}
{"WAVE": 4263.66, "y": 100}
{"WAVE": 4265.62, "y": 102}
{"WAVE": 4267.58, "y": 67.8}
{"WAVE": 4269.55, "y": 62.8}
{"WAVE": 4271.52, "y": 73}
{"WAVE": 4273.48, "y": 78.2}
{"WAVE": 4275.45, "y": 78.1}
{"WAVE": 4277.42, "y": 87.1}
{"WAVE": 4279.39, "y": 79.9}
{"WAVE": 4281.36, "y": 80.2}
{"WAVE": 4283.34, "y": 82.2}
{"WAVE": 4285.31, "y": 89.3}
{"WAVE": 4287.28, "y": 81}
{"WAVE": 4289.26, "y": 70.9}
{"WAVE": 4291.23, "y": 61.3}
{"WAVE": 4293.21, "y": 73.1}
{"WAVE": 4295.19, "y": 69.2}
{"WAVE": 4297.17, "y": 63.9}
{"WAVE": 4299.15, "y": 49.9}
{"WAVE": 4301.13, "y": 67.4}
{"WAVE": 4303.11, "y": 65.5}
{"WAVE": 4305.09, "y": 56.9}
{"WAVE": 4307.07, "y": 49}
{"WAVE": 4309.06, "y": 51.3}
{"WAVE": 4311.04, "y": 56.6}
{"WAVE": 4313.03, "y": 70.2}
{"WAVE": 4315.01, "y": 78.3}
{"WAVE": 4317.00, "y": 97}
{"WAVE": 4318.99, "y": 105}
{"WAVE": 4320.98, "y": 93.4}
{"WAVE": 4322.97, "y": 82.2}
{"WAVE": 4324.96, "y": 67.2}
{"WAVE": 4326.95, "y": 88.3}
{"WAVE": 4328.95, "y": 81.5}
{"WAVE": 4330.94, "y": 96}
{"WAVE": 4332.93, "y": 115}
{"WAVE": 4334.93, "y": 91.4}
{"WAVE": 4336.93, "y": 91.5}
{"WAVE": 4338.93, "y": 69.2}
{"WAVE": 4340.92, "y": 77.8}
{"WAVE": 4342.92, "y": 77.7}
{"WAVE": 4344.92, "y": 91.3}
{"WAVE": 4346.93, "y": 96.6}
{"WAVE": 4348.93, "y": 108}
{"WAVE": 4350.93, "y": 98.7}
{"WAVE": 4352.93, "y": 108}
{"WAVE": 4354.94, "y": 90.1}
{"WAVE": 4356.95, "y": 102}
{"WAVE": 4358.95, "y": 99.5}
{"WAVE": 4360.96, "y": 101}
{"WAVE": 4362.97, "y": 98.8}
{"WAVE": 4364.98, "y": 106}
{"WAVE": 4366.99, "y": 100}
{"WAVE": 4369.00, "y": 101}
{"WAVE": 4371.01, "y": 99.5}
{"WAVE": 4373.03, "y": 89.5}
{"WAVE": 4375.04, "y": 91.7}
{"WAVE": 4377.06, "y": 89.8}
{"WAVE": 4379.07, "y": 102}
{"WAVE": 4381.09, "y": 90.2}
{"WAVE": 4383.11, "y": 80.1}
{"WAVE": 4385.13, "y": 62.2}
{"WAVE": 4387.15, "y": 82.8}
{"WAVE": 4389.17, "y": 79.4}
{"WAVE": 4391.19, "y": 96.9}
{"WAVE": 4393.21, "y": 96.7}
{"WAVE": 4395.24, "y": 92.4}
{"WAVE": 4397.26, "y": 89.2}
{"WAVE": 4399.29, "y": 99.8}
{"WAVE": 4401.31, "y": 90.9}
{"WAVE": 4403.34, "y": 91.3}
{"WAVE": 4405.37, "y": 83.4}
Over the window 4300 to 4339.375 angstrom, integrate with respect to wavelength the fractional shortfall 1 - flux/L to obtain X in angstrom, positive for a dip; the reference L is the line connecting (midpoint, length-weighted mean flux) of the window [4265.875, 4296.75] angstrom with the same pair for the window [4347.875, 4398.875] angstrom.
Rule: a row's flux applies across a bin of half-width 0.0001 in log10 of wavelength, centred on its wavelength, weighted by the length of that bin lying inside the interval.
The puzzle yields 2.44 angstrom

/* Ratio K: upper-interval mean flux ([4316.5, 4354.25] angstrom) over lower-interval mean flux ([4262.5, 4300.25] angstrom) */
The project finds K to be 1.2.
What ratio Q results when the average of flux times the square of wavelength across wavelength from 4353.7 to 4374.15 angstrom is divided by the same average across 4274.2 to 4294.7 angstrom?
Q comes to 1.31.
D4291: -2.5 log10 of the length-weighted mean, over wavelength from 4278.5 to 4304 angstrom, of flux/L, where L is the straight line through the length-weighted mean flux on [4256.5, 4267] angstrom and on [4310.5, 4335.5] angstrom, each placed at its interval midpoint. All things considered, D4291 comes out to 0.22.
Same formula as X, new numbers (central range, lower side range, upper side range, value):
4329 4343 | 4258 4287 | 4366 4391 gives -0.4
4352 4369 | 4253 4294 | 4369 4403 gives -2.5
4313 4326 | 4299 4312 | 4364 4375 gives -3.9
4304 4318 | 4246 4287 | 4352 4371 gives 3.8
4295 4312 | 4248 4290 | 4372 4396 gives 5.0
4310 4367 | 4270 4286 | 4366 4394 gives -3.1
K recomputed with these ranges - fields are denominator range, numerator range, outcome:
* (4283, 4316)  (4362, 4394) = 1.38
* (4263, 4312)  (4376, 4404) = 1.24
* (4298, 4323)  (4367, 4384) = 1.33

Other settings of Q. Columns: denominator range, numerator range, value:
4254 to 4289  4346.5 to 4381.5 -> 1.26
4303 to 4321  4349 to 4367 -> 1.44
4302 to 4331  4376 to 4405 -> 1.22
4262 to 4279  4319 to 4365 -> 1.18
